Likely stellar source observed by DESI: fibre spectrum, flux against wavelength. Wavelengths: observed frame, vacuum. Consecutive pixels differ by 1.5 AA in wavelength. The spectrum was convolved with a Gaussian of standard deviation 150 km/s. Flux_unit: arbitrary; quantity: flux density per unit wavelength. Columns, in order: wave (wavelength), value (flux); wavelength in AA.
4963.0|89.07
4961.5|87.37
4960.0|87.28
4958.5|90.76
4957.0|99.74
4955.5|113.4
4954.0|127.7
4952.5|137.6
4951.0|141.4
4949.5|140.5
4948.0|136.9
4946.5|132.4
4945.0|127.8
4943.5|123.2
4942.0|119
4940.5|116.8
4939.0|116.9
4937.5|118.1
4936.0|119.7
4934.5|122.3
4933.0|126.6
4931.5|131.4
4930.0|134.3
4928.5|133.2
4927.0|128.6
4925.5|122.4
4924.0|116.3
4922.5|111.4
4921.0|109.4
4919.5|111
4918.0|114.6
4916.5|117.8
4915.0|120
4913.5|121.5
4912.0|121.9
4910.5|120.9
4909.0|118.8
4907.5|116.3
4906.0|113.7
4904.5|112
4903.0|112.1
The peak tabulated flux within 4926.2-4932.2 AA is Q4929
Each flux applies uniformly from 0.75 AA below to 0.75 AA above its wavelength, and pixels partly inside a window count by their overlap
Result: 134.3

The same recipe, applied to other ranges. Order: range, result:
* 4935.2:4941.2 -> 119.7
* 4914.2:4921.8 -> 120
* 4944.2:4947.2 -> 132.4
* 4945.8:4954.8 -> 141.4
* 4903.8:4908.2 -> 116.3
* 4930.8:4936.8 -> 131.4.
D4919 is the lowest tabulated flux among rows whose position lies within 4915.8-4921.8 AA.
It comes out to 109.4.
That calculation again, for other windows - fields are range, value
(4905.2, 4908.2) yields 113.7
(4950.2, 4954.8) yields 127.7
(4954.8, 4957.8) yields 99.74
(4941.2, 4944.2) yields 119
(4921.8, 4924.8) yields 111.4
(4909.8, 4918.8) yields 114.6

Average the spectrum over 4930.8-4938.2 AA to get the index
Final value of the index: 124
